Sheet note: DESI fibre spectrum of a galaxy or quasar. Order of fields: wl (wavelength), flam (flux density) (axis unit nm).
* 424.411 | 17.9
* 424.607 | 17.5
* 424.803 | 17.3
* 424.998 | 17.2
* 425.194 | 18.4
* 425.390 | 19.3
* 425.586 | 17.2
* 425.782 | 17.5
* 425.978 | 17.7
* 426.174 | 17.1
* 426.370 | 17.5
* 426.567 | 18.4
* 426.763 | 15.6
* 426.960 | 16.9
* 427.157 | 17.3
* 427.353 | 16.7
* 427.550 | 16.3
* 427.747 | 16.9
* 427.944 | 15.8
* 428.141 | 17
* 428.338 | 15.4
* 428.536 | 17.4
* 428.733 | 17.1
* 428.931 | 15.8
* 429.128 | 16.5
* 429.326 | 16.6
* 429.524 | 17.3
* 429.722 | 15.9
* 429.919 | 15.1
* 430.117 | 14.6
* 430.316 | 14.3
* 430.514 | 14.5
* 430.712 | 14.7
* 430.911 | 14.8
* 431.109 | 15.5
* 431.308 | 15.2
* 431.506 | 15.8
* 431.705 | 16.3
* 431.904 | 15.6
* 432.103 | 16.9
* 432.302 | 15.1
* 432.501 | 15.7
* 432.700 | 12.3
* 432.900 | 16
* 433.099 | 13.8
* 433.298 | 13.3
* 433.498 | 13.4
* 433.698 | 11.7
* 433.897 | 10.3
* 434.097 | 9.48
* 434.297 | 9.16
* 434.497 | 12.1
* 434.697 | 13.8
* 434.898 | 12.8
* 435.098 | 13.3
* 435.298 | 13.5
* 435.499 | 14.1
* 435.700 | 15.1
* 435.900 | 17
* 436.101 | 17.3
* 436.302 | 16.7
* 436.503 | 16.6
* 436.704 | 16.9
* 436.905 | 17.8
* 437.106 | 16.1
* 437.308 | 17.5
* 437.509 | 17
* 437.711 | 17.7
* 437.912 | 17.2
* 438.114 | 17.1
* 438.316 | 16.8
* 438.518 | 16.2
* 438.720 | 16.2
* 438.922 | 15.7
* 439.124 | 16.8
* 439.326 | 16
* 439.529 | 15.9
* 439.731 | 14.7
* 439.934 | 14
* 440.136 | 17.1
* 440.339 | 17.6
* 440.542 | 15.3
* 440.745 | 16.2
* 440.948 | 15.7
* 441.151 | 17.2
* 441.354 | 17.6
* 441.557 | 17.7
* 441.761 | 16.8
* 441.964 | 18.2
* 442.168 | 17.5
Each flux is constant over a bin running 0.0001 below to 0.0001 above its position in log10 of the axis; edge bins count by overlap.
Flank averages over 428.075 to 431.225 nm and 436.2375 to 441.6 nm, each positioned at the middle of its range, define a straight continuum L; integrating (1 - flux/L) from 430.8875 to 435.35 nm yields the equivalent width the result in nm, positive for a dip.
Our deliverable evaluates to 0.65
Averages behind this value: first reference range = 15.8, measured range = 13.7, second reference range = 16.6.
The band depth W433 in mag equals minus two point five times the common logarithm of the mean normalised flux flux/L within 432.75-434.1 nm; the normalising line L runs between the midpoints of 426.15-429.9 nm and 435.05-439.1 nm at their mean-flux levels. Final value 0.28 mag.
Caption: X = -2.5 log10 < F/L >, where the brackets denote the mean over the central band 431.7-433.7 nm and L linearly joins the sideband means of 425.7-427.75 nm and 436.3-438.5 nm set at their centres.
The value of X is 0.17 mag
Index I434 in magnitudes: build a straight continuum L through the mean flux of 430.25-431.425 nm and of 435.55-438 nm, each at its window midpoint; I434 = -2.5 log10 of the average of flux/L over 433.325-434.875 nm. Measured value 0.349 mag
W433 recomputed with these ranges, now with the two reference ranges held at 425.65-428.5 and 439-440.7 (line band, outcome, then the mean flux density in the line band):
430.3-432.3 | 0.08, 15.4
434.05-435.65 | 0.29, 12.5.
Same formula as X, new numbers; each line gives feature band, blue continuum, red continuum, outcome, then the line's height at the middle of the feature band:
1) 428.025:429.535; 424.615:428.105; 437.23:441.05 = 0.03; 17.1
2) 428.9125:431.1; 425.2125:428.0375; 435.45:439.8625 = 0.10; 17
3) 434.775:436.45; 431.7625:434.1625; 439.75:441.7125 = -0.02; 14.7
